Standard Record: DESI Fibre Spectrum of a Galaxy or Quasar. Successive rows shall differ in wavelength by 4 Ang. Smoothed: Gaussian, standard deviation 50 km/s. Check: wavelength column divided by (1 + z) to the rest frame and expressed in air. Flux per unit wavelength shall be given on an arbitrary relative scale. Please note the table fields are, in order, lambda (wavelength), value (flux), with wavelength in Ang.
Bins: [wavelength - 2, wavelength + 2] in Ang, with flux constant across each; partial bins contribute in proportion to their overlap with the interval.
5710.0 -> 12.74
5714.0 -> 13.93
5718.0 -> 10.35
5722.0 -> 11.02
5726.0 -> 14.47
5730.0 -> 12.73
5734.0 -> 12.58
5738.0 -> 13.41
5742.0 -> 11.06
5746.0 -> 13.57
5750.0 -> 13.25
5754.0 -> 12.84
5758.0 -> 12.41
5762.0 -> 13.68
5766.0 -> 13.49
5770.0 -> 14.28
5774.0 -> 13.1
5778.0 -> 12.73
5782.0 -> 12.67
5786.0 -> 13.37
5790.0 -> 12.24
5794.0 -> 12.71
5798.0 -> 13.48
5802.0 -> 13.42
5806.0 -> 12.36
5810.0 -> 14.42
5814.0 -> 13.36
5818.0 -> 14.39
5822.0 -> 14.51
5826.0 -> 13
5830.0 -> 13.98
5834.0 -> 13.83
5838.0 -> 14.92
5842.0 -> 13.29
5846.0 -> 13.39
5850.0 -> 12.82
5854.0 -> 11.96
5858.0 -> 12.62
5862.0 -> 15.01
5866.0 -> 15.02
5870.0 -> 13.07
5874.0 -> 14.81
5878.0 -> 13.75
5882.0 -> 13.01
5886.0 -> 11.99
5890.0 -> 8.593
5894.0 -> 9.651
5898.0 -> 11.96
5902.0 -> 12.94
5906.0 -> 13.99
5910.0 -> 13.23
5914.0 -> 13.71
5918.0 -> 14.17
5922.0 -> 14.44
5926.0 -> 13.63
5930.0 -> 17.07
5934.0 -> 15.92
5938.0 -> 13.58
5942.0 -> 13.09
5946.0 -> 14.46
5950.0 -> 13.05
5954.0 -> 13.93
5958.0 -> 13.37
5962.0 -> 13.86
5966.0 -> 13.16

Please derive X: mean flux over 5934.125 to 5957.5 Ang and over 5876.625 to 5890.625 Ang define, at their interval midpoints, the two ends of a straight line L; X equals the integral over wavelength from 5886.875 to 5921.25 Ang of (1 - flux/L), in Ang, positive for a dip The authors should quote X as 0.86 Ang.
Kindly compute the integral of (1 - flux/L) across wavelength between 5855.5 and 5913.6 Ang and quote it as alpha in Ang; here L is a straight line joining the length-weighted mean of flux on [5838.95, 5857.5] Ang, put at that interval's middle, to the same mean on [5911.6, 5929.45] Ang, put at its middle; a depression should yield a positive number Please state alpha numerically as 3.1 Ang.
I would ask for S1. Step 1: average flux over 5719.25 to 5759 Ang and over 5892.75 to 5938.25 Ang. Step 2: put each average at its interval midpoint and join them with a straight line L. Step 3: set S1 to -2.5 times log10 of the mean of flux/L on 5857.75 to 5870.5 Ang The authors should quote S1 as -0.06 mag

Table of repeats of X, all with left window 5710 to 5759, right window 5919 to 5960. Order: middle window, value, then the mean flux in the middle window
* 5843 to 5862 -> 0.8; 13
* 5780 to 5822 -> -0.4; 13.3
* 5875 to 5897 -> 3.6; 11.6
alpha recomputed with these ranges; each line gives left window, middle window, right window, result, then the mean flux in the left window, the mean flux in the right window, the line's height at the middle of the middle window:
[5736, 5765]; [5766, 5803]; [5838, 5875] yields 0.0 Ang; 12.9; 13.6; 13.1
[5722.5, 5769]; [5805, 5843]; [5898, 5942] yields -1.0 Ang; 13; 14.1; 13.5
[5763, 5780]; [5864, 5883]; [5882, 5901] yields -4.5 Ang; 13.4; 10.9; 11.3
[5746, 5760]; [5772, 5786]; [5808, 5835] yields 0.4 Ang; 12.9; 13.9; 13.3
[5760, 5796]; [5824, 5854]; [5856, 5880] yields 0.6 Ang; 13.1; 14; 13.8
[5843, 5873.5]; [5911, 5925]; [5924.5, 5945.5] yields 0.4 Ang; 13.5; 14.7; 14.4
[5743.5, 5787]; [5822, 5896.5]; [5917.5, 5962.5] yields 3.6 Ang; 13.2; 14.2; 13.7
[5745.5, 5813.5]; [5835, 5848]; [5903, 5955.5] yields -0.3 Ang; 13.2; 14.2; 13.6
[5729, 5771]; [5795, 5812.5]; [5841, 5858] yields -0.6 Ang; 13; 12.8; 12.9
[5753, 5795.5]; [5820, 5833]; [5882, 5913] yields -1.3 Ang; 13.1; 11.9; 12.6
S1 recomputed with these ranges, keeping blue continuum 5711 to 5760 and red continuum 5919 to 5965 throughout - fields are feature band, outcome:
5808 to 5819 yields -0.06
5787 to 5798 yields 0.03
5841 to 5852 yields 0.03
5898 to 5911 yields 0.06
